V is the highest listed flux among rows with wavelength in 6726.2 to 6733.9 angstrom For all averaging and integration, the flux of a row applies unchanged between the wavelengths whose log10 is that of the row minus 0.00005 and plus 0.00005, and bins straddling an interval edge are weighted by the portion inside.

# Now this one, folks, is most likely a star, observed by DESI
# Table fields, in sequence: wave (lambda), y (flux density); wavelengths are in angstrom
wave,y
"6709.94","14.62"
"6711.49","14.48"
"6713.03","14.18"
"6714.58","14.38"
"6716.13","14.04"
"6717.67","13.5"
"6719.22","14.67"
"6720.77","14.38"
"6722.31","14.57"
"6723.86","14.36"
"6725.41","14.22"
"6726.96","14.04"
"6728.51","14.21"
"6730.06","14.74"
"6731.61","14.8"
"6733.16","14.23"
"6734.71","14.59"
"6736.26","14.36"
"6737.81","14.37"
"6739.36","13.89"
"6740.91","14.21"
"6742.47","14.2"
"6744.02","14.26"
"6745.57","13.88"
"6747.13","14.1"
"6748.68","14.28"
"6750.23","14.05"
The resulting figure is 14.8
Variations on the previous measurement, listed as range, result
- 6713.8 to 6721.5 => 14.67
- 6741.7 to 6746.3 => 14.26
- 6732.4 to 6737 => 14.59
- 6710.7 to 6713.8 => 14.48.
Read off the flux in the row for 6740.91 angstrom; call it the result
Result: 14.21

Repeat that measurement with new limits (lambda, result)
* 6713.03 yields 14.18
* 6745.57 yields 13.88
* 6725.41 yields 14.22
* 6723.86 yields 14.36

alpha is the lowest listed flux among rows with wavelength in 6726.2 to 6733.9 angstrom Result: 14.04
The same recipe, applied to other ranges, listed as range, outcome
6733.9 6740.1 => 13.89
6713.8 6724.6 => 13.5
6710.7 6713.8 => 14.18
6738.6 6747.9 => 13.88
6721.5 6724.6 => 14.36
